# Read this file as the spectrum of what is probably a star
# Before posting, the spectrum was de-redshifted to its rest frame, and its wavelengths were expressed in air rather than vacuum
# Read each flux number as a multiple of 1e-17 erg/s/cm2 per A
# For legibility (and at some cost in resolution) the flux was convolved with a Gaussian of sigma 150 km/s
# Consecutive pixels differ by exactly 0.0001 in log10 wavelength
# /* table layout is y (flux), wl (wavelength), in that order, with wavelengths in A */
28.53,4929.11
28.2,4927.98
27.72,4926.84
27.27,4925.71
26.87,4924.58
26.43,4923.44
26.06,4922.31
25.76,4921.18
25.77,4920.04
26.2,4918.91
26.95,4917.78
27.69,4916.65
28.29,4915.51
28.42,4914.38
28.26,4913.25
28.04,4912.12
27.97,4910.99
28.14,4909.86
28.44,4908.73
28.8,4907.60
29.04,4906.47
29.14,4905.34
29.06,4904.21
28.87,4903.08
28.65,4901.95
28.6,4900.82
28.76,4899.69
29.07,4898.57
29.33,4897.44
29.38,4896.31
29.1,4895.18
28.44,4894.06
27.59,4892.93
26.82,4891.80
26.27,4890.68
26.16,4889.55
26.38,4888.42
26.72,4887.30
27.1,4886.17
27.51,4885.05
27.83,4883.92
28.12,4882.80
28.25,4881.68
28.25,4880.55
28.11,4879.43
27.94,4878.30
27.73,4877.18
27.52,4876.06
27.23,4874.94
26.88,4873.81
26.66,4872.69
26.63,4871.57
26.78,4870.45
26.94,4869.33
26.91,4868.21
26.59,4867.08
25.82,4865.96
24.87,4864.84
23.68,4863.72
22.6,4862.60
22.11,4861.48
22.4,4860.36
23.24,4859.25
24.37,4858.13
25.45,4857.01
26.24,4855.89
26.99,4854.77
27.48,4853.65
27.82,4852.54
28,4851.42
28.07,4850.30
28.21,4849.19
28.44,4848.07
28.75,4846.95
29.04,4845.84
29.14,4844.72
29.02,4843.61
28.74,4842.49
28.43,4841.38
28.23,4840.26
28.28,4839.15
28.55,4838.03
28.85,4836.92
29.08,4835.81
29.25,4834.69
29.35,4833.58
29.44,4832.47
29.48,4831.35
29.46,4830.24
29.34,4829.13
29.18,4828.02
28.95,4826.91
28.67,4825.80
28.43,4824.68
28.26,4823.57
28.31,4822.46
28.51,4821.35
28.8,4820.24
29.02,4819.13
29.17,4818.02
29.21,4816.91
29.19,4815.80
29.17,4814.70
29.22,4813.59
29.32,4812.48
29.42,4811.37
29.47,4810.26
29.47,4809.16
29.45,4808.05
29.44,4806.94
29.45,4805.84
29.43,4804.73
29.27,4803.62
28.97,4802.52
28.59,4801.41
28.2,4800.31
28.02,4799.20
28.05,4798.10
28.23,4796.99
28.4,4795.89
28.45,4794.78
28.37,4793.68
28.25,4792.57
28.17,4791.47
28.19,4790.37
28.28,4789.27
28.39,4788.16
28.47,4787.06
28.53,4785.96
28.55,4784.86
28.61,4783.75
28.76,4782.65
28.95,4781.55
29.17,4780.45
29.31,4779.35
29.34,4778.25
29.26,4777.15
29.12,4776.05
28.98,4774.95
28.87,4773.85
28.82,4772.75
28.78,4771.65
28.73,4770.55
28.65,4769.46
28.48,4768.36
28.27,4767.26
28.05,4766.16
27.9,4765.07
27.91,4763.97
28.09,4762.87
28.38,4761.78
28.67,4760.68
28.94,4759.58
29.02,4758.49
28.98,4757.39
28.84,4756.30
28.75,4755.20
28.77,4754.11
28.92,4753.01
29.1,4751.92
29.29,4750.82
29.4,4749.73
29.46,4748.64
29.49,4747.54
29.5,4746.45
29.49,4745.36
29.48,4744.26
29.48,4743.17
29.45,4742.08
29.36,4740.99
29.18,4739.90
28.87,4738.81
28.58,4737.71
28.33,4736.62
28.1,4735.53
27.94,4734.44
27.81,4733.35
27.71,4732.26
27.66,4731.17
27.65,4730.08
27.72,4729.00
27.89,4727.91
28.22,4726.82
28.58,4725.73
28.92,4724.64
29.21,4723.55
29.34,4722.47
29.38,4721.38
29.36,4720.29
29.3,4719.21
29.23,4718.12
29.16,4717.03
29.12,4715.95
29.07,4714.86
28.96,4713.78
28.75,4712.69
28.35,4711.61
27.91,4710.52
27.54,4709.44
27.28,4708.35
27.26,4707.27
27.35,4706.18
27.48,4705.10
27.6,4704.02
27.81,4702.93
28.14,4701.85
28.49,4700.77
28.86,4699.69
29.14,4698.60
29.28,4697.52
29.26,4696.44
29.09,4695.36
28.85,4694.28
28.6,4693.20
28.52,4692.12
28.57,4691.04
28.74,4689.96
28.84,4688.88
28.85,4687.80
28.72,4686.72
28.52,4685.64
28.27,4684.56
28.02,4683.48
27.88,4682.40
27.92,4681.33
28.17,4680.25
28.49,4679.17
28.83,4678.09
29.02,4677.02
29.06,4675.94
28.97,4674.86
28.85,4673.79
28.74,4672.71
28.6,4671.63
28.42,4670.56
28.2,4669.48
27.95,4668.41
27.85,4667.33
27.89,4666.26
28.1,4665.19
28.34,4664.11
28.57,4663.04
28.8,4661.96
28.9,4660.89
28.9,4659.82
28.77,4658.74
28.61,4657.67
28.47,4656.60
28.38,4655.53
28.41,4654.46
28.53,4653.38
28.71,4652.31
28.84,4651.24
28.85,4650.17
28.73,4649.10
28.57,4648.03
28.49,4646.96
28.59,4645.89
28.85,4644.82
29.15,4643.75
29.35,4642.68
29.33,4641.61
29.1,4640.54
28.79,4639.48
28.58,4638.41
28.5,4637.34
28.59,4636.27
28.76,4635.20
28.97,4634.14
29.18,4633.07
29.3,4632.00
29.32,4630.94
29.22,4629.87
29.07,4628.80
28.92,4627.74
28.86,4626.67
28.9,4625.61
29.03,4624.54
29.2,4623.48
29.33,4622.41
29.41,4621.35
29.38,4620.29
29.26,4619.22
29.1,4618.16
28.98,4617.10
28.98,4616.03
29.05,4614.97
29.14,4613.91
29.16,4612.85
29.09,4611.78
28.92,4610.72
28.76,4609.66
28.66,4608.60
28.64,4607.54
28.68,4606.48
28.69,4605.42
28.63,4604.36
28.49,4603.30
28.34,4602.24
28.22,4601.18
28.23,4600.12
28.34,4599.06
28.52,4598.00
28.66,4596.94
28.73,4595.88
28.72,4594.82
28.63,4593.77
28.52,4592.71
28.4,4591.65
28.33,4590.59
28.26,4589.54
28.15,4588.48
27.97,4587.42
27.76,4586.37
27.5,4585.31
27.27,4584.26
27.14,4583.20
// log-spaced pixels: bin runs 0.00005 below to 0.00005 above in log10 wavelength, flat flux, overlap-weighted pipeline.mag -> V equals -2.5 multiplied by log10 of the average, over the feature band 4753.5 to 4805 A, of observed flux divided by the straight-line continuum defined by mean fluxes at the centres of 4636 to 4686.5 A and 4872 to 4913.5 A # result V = -0.01 mag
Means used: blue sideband 28.6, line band 28.6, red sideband 28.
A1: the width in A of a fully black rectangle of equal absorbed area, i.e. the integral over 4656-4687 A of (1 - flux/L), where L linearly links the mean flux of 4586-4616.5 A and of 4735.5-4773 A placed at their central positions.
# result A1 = 0.3 A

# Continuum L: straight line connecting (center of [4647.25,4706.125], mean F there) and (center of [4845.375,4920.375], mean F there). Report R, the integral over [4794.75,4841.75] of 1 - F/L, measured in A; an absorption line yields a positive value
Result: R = -2.14 A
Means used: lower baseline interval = 28.5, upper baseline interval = 27.3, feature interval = 28.9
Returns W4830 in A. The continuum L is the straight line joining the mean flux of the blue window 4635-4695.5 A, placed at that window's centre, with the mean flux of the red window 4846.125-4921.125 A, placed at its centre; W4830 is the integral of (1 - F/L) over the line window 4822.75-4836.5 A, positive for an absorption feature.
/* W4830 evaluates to -0.74 A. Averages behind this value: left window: 28.6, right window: 27.2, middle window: 29.1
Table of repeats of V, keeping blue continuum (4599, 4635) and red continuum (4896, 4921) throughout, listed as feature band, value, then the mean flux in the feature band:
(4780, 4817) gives -0.01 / 28.8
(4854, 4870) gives 0.14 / 24.9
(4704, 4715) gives 0.03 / 27.9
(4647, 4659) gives 0.01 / 28.6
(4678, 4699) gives 0.01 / 28.6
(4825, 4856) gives -0.01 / 28.6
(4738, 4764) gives -0.02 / 29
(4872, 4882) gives 0.03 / 27.6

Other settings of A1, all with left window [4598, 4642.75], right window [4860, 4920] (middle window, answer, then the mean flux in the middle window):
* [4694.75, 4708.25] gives 0.1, 28.3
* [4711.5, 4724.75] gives -0.4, 29.1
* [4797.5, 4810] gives -0.5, 29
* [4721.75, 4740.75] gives -0.1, 28.4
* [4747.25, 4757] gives -0.3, 29.1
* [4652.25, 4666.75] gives 0.1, 28.5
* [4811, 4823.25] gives -0.5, 29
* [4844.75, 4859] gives 0.1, 27.4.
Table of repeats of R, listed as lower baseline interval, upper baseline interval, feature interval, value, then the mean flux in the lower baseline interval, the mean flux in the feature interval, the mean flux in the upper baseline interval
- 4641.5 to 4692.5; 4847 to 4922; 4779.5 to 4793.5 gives -0.4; 28.6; 28.5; 27.2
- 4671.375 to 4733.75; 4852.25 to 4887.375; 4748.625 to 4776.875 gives -1.0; 28.5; 28.7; 26.3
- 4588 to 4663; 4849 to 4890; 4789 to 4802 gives -0.5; 28.8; 28.3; 26.5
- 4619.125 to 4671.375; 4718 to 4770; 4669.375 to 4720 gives 0.4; 28.8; 28.5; 28.7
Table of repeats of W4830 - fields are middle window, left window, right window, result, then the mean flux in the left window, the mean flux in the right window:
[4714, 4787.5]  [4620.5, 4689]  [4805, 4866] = -1.19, 28.7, 28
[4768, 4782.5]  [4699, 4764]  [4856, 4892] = -0.56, 28.6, 26.2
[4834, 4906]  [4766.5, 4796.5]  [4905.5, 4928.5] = 1.40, 28.7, 27.5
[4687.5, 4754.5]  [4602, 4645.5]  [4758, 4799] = 0.14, 29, 28.6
